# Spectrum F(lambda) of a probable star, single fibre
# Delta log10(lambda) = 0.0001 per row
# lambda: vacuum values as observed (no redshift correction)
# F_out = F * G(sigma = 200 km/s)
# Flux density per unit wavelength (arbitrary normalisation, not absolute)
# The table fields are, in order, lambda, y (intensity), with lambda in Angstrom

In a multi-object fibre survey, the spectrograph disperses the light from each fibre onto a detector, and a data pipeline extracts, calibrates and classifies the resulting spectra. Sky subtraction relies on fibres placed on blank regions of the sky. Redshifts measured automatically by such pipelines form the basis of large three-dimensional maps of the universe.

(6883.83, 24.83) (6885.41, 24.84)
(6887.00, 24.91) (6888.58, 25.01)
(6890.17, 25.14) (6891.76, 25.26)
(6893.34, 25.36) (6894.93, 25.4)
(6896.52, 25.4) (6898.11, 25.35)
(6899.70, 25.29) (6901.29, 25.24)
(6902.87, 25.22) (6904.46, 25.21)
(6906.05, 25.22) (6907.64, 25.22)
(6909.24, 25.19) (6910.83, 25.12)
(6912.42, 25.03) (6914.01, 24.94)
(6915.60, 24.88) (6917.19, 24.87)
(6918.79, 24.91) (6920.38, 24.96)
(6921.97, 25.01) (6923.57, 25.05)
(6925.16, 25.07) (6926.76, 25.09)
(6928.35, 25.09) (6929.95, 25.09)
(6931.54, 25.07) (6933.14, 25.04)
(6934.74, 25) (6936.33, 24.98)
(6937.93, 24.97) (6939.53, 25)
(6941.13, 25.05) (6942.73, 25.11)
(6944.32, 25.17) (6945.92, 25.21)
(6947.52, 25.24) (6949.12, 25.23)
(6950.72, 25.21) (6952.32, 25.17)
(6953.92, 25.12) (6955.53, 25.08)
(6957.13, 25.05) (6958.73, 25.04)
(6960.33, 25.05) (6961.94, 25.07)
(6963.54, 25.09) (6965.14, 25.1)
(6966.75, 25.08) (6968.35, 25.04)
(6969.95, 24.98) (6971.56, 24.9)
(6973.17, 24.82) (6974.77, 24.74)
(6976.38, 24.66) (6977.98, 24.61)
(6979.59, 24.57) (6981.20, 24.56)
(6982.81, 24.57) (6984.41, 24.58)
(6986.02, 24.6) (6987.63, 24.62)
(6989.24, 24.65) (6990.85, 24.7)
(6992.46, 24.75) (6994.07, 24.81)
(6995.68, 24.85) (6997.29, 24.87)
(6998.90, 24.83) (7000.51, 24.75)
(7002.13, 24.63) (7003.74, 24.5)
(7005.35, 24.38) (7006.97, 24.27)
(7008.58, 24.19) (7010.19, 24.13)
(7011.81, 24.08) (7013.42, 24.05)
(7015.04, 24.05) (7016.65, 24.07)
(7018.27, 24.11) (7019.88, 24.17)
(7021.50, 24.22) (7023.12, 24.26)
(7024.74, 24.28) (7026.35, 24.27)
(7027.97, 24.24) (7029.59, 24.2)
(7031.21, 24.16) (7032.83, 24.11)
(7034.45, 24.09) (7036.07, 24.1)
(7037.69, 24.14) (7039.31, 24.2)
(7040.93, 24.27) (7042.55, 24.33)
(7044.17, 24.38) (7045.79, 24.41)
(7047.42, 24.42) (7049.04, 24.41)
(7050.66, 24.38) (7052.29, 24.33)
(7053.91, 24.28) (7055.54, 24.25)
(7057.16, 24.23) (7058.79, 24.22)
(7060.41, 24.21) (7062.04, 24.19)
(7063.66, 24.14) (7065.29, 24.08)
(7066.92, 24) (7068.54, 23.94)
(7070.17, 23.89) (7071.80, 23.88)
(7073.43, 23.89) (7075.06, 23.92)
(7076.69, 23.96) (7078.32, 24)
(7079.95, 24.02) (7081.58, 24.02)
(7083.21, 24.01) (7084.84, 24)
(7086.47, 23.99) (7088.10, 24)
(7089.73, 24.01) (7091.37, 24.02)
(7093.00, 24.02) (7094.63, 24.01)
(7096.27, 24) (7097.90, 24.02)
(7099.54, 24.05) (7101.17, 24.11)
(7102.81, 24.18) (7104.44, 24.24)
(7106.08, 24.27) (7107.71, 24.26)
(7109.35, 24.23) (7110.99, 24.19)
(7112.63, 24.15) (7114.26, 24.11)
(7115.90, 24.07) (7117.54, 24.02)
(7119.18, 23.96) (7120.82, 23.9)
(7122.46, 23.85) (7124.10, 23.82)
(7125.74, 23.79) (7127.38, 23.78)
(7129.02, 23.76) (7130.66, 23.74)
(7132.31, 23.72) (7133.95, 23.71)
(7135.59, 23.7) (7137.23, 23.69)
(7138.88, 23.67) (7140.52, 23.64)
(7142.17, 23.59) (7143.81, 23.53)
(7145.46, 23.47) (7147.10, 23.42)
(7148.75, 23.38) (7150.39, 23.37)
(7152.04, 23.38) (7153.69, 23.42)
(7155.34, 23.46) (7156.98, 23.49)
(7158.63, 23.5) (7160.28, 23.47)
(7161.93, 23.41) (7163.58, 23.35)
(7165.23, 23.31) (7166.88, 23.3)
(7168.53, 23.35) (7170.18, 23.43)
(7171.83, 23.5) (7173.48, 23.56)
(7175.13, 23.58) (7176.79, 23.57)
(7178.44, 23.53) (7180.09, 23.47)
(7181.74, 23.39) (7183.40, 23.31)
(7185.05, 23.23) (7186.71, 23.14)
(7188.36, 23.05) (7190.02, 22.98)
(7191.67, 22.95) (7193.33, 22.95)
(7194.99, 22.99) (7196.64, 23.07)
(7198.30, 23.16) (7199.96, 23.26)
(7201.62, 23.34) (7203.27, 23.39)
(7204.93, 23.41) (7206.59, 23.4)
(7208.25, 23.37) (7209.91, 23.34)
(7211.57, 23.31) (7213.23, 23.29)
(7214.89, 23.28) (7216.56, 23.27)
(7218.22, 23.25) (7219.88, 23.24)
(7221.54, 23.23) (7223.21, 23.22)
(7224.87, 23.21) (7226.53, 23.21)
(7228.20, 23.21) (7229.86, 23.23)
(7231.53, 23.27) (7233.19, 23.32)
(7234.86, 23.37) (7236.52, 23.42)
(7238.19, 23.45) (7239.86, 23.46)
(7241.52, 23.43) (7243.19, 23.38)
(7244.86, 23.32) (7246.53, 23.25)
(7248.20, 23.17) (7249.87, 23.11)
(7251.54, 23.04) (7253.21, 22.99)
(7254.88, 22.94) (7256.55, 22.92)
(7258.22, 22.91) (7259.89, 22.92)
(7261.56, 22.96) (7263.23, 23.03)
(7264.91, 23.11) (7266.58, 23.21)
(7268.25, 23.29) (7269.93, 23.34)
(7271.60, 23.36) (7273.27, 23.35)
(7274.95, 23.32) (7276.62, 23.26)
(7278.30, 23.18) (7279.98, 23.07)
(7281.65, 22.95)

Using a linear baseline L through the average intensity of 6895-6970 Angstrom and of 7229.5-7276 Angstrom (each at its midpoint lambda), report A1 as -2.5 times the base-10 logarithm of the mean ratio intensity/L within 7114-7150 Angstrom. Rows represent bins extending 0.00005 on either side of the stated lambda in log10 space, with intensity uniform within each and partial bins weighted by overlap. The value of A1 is 0.01 mag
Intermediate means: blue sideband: 25.1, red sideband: 23.2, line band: 23.7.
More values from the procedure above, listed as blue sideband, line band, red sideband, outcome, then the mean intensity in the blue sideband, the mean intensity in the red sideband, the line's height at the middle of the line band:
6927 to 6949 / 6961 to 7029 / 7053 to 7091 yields 0.004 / 25.1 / 24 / 24.6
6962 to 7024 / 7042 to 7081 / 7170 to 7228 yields 0.000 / 24.6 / 23.3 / 24.1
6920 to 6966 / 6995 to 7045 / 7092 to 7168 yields 0.011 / 25.1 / 23.8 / 24.5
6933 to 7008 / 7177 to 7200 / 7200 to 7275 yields 0.016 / 24.9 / 23.2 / 23.5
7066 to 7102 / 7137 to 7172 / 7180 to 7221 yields 0.004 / 24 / 23.2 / 23.5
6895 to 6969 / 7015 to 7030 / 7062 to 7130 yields 0.014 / 25.1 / 24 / 24.5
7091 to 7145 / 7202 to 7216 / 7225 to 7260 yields 0.003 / 23.9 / 23.2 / 23.4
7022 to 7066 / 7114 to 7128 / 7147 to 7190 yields -0.009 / 24.2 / 23.4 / 23.7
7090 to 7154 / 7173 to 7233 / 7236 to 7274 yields 0.008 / 23.9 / 23.2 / 23.4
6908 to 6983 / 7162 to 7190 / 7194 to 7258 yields 0.009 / 25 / 23.2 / 23.6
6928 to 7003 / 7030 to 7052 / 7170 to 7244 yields 0.007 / 24.9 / 23.3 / 24.4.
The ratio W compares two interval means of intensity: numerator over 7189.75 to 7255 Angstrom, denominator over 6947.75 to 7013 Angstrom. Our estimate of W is 0.94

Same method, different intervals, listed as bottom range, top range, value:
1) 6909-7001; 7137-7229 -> 0.94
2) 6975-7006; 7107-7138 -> 0.97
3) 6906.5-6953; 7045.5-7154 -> 0.96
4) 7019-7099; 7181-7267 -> 0.96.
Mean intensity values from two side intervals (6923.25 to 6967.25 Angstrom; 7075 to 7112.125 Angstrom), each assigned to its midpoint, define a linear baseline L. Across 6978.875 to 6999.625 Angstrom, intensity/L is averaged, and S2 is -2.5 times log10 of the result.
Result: 0.00 mag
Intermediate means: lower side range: 25.1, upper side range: 24.1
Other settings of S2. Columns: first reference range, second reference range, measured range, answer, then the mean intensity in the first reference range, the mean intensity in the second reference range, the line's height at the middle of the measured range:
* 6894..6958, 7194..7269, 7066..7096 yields 0.01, 25.1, 23.2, 24.2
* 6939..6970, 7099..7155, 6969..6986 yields 0.01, 25.1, 23.8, 24.9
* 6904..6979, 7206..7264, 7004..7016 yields 0.02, 25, 23.2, 24.6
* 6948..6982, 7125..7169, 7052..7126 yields 0.00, 25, 23.5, 24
